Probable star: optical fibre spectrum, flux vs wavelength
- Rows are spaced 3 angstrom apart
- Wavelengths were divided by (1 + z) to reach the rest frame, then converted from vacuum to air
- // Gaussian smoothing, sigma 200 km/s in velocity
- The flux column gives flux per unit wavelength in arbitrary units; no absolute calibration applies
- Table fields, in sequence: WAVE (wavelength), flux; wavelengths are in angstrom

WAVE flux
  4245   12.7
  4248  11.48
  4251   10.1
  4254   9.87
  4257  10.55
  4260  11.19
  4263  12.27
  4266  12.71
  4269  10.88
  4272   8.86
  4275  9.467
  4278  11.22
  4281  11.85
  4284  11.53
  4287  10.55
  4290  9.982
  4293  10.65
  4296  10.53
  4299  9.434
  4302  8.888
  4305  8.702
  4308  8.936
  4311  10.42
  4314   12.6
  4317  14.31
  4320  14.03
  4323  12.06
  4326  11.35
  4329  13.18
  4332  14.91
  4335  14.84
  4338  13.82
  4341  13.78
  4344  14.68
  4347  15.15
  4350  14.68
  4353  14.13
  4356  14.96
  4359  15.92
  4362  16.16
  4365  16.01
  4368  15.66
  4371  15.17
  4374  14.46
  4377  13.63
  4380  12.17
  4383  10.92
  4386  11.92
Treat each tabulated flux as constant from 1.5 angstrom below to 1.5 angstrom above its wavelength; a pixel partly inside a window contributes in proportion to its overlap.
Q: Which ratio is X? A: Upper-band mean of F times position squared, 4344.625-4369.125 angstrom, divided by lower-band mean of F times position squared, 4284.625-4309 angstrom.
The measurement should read 1.61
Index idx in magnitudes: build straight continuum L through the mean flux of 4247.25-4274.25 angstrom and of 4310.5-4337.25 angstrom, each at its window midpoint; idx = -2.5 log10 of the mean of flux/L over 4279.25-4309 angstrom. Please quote 0.19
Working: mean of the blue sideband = 10.8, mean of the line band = 10.1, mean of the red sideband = 13.2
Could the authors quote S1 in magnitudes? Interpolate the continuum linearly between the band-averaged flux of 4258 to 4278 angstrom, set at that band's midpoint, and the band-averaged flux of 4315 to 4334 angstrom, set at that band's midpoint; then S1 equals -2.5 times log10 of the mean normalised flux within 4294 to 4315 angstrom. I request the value 0.253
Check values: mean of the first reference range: 10.9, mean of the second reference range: 13.3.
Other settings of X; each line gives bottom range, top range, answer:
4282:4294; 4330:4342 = 1.36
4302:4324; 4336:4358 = 1.29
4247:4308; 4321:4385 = 1.40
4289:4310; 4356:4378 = 1.64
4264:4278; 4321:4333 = 1.24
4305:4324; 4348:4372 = 1.33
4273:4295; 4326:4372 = 1.42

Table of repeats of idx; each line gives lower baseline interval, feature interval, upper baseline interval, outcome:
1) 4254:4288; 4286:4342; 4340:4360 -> 0.12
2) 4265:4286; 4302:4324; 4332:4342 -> 0.14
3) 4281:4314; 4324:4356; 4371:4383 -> -0.18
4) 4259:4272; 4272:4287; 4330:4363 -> 0.12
